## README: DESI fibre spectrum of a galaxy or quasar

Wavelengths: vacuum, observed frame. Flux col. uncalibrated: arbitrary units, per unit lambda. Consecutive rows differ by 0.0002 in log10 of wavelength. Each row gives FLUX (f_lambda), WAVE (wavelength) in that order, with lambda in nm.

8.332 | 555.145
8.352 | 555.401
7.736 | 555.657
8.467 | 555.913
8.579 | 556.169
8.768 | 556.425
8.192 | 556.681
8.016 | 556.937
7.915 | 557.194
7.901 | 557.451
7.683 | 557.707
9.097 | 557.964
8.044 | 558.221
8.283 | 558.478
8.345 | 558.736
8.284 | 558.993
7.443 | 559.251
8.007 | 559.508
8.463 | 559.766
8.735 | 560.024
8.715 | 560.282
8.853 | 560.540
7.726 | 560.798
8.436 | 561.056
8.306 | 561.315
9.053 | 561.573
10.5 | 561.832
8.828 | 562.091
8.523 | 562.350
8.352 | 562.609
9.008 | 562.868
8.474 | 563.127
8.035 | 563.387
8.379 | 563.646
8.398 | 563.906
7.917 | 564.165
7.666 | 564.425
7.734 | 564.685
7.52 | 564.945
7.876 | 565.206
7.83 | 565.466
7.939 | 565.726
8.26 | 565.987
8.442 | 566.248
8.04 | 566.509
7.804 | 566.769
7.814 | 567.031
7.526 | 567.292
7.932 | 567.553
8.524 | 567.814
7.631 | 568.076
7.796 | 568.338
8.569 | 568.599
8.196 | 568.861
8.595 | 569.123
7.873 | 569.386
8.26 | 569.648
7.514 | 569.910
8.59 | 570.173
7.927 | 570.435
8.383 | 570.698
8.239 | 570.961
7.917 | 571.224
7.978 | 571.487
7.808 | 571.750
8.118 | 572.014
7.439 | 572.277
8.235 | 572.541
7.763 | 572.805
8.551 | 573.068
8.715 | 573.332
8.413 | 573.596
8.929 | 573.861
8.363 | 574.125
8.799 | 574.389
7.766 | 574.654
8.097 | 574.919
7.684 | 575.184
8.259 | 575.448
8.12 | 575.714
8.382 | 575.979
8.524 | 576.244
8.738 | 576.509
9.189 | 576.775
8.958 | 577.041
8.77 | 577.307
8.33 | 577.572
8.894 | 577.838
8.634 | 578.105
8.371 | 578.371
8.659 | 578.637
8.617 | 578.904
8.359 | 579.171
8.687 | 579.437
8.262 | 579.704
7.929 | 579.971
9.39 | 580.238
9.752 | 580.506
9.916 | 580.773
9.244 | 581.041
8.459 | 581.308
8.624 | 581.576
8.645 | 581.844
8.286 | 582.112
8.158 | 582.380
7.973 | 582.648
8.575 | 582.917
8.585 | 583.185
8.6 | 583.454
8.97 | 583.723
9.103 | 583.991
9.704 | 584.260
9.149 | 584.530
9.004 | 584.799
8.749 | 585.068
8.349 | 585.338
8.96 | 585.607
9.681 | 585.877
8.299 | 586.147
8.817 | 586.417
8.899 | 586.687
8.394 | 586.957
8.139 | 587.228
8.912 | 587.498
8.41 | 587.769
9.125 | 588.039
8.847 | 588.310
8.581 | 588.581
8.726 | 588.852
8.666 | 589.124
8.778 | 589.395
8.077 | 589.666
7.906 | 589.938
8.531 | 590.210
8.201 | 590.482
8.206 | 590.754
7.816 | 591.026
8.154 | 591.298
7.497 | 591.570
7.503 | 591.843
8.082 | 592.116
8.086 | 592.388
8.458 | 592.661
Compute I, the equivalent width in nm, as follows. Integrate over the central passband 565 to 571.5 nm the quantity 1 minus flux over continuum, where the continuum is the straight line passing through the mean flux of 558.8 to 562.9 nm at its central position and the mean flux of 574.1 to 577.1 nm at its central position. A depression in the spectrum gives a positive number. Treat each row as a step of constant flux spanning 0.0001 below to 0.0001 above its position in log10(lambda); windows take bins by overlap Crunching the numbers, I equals 0.326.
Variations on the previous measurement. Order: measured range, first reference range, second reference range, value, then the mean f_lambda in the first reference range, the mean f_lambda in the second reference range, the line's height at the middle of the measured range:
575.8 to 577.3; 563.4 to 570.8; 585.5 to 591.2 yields -0.09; 8.03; 8.56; 8.27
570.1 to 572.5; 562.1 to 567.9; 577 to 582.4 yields 0.09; 8.1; 8.72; 8.37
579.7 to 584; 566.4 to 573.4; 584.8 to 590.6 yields -0.15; 8.06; 8.63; 8.44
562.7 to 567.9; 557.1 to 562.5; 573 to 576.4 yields 0.22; 8.44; 8.35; 8.41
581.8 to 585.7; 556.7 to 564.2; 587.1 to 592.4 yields -0.18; 8.41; 8.32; 8.34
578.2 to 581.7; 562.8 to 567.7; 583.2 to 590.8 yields -0.12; 8.02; 8.71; 8.49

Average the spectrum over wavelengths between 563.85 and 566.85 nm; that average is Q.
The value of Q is 7.95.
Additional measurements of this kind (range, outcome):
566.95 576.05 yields 8.14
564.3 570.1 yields 7.98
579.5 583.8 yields 8.7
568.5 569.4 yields 8.35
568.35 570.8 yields 8.19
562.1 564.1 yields 8.46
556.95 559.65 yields 8.1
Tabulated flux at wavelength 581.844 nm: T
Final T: 8.645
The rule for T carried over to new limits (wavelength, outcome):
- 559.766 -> 8.463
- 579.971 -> 7.929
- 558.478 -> 8.283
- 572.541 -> 8.235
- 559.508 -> 8.007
